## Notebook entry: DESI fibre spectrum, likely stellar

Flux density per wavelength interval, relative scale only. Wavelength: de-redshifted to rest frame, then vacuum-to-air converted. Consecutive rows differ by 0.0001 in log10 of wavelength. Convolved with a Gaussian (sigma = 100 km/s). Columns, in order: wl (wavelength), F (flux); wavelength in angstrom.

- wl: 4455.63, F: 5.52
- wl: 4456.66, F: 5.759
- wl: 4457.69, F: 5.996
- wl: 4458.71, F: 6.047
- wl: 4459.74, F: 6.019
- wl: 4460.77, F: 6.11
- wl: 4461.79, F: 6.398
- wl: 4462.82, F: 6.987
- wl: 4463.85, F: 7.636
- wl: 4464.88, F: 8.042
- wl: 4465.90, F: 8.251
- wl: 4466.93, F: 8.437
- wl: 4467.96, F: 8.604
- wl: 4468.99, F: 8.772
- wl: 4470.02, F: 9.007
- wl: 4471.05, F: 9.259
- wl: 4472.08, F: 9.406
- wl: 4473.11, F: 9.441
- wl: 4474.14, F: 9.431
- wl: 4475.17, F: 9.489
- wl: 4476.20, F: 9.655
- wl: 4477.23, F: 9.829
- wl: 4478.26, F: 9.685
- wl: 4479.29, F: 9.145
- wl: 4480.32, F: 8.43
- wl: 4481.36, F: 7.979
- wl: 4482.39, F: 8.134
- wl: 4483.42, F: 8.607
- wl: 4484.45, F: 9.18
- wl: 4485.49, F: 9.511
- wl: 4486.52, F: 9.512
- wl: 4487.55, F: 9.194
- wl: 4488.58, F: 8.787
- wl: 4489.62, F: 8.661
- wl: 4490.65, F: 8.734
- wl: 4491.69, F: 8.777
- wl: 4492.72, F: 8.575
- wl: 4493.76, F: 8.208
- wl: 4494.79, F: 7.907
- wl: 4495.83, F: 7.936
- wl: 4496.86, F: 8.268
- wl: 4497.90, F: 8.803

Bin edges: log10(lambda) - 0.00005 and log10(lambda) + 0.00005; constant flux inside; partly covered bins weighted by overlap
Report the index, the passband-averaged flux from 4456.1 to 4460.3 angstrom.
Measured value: 5.94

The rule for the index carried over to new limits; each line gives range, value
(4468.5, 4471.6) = 9.01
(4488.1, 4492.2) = 8.72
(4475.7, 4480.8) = 9.36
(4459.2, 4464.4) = 6.63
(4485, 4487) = 9.53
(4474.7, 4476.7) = 9.58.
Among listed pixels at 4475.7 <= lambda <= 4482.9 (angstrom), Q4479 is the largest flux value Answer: 9.829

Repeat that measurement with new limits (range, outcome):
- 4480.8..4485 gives 9.18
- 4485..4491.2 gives 9.512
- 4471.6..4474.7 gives 9.441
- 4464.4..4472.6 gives 9.406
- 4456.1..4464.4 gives 7.636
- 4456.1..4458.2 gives 5.996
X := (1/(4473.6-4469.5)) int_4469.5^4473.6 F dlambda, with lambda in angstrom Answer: 9.27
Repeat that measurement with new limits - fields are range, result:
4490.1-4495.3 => 8.45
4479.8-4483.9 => 8.28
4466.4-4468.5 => 8.51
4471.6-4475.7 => 9.44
